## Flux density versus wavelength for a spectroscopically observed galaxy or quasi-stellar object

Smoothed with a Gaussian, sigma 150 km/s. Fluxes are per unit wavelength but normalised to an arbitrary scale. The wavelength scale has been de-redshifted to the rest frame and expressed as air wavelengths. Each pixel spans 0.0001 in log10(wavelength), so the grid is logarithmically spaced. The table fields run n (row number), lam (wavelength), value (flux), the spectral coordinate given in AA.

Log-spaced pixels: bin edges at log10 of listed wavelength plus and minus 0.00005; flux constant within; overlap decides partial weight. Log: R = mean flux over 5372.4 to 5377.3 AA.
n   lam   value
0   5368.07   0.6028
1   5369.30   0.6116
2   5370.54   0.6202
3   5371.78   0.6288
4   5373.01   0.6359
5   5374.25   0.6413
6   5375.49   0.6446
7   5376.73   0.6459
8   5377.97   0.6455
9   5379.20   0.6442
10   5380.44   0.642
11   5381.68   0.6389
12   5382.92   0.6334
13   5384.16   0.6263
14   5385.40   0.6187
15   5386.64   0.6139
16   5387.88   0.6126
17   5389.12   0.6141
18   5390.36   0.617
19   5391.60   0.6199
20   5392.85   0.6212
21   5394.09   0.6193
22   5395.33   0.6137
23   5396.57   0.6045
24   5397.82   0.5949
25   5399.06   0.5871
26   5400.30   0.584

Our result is 0.641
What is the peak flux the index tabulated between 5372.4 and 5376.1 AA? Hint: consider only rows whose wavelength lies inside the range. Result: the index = 0.6446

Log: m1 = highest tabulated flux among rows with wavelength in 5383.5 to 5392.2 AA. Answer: 0.6263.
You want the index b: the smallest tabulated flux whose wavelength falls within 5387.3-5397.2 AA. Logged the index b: 0.6045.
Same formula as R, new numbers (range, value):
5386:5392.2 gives 0.616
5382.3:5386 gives 0.626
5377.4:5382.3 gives 0.643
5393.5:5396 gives 0.617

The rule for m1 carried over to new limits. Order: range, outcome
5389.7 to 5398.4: 0.6212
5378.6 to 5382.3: 0.6442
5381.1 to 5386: 0.6389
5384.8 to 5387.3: 0.6187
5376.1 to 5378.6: 0.6459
